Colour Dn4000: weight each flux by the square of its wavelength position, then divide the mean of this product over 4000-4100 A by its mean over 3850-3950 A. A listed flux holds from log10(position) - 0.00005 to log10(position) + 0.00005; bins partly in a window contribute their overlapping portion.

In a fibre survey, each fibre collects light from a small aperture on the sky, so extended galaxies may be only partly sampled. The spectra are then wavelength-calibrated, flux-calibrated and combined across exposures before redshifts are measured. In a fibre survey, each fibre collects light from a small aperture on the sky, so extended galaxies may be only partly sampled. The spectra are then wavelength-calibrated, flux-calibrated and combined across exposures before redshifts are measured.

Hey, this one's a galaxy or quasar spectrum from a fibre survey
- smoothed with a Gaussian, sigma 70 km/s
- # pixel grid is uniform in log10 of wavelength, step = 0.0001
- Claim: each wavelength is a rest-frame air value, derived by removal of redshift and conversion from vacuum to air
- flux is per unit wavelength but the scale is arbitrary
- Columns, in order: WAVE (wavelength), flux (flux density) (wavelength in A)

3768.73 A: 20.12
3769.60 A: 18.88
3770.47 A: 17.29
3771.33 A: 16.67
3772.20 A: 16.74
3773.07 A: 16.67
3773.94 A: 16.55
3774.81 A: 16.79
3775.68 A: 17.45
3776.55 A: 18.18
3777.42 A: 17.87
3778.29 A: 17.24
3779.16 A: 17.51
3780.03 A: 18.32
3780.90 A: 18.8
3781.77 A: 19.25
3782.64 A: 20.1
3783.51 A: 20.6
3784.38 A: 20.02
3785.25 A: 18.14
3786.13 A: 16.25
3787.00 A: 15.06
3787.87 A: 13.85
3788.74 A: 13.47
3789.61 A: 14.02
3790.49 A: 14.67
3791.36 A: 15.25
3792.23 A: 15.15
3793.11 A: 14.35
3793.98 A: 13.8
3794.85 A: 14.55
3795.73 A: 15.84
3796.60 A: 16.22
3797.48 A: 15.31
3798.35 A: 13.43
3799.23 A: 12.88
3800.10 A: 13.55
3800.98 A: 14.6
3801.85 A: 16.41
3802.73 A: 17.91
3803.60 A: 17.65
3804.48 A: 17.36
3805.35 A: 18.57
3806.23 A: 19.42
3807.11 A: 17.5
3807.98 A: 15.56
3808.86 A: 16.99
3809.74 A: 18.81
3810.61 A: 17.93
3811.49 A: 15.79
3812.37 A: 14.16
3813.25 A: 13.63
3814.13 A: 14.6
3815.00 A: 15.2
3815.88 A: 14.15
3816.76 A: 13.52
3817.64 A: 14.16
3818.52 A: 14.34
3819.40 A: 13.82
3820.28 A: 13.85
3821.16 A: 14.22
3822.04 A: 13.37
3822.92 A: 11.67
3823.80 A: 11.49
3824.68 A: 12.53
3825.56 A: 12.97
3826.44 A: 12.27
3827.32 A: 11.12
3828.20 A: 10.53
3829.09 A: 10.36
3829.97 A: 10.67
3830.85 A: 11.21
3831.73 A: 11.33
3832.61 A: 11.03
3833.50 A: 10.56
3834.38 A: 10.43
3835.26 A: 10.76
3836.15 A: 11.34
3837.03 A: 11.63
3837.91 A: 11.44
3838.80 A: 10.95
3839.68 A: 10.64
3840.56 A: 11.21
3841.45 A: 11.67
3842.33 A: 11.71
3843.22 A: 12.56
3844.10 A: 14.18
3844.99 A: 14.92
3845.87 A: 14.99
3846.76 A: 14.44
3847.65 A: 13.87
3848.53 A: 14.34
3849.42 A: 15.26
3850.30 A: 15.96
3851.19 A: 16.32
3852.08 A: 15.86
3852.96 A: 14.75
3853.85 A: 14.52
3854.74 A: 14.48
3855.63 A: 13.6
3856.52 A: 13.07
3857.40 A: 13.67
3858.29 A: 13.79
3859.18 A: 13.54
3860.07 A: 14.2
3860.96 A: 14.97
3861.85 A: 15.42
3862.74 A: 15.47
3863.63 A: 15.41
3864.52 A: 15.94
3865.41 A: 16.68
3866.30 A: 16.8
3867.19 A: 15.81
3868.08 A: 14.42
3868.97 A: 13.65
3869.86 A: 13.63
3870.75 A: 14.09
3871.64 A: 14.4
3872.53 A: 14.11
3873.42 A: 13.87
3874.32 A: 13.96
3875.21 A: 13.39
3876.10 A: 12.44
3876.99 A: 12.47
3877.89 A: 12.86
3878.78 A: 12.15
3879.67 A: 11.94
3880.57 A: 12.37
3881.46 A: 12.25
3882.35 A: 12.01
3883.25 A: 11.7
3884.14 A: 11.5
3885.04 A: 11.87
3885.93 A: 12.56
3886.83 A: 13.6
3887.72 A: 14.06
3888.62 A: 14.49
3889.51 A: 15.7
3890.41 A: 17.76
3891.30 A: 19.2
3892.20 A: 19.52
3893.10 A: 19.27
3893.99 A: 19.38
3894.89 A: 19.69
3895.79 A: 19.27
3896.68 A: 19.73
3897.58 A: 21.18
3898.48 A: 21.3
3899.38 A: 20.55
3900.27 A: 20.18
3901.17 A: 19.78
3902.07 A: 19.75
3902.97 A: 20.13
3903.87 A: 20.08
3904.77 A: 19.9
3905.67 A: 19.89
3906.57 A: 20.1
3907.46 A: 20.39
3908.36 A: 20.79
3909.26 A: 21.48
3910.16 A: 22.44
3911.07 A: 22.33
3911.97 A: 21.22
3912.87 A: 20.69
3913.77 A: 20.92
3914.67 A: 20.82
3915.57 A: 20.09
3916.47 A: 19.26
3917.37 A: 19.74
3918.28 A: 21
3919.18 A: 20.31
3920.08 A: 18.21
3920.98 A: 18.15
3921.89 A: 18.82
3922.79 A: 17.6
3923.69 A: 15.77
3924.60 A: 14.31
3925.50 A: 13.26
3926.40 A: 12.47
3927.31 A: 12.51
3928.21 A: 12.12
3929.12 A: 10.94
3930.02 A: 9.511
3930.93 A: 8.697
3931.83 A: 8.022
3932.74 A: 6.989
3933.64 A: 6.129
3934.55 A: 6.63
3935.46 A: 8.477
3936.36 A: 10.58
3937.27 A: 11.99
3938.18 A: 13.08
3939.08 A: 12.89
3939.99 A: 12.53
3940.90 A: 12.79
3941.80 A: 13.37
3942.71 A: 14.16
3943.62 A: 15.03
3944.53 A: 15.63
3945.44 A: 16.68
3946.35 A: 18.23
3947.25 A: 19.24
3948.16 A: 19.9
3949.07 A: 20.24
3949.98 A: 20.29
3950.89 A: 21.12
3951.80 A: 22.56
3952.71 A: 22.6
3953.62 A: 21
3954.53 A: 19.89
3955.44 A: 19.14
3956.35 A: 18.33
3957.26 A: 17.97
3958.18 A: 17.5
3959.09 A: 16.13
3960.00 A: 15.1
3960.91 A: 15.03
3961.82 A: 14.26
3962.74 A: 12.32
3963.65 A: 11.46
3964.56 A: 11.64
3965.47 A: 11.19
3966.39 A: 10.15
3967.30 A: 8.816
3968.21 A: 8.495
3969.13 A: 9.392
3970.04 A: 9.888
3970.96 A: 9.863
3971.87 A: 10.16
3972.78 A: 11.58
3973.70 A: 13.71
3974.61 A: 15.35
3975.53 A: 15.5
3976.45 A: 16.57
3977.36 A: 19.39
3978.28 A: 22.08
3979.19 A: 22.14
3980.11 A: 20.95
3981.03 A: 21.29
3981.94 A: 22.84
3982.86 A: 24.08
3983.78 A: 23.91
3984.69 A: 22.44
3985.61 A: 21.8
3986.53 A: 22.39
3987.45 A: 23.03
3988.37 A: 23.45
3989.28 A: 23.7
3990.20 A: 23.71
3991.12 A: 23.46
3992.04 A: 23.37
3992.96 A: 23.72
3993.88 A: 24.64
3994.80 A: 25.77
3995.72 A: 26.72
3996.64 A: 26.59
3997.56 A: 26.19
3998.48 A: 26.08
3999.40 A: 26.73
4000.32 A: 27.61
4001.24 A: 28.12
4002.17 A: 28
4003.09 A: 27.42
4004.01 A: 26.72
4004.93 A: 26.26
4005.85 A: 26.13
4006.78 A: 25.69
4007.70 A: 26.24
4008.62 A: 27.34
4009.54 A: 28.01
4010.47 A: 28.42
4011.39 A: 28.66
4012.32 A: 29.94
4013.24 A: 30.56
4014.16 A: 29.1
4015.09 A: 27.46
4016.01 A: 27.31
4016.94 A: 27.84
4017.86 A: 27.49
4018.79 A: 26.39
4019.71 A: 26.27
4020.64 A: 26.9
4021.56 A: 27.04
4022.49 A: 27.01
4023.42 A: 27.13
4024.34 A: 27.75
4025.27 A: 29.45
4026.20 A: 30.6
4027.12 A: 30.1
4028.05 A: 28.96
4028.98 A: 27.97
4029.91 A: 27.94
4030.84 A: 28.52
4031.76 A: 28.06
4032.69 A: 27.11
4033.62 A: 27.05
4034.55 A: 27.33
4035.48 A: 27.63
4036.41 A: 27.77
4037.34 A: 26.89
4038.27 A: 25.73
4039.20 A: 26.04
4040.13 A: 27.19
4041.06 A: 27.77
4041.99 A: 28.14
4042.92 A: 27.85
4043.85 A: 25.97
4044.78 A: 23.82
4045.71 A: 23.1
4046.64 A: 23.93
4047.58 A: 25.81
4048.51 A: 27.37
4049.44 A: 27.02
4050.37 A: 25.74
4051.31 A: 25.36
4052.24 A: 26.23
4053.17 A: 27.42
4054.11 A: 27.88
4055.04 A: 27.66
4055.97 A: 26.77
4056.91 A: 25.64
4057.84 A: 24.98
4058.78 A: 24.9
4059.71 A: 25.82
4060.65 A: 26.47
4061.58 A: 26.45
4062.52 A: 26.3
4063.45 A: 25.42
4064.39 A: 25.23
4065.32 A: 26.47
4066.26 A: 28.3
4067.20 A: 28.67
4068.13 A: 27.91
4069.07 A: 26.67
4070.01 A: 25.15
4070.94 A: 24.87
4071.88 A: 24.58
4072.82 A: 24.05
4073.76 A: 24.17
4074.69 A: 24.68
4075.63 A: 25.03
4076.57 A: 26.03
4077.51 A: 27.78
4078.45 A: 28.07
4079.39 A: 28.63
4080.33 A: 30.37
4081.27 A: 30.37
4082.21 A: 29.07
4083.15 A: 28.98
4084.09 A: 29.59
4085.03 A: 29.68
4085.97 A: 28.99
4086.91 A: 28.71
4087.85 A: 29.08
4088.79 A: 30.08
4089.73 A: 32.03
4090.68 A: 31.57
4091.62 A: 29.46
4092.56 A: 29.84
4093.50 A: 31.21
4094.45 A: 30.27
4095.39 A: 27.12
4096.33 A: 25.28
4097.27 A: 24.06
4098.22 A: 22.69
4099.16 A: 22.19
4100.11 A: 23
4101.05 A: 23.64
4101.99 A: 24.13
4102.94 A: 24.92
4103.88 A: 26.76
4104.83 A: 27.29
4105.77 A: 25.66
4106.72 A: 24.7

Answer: 1.87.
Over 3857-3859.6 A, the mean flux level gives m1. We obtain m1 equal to 13.7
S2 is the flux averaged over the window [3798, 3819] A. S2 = 15.8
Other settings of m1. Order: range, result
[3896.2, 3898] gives 20.5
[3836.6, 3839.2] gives 11.3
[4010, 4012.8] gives 29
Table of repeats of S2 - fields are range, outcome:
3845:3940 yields 15.6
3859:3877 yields 14.6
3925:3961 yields 14.7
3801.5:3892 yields 13.9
